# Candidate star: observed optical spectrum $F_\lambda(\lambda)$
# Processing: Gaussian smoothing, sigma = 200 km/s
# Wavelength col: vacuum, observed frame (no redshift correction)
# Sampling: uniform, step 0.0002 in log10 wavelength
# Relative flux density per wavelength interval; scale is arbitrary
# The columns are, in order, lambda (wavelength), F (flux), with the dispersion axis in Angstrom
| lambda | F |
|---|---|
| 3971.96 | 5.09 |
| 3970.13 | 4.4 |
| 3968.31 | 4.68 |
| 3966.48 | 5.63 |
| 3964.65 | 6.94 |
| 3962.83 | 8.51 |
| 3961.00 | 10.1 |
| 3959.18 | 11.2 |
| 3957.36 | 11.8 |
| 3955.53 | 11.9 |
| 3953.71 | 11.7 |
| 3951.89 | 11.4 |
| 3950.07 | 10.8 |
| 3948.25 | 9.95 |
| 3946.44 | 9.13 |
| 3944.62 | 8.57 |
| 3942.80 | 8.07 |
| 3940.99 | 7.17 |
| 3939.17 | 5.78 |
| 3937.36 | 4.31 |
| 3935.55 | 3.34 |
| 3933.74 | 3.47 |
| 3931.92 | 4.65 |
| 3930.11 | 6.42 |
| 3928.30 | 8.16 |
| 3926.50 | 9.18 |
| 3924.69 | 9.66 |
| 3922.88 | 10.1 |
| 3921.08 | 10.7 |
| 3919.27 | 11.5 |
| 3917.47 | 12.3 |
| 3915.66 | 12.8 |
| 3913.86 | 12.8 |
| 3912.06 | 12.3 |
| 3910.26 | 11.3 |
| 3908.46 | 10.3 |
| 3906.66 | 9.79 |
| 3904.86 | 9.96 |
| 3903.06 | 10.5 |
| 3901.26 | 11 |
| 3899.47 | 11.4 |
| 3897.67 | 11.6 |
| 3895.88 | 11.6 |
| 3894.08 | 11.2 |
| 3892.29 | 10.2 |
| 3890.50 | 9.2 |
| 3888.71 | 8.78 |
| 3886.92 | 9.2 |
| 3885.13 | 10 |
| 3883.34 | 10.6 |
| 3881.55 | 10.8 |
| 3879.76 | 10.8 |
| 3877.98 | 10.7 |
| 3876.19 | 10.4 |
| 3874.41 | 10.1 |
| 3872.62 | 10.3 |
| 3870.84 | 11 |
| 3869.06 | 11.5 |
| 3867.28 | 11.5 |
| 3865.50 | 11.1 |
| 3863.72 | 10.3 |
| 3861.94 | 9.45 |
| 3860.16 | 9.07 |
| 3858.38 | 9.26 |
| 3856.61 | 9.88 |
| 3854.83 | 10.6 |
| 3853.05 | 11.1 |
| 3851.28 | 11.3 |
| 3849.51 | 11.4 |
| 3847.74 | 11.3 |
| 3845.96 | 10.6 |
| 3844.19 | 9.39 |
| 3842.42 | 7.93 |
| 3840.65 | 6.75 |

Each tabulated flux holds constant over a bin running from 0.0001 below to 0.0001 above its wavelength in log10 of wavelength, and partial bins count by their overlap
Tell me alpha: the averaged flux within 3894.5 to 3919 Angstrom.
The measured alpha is 11.4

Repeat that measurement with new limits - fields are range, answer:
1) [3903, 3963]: 9.39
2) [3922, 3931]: 8.71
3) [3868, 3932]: 10.4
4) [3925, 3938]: 5.86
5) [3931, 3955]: 7.64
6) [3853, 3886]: 10.4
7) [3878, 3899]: 10.4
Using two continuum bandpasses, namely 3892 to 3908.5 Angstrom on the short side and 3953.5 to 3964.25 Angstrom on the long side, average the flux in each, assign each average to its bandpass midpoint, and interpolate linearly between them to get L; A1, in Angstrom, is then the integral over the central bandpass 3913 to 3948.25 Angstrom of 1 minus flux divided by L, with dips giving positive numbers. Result 7.8 Angstrom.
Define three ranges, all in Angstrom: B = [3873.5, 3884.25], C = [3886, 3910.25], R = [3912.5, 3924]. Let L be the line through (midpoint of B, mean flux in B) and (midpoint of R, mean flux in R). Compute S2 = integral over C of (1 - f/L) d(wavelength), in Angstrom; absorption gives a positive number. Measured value 1.56 Angstrom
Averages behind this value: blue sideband 10.6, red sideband 11.7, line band 10.4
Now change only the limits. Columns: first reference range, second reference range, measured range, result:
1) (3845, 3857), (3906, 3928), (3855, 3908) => 2.7 Angstrom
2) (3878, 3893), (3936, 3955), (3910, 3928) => -3.7 Angstrom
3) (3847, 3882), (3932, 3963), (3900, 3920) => -3.9 Angstrom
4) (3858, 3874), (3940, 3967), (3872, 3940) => 2.6 Angstrom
